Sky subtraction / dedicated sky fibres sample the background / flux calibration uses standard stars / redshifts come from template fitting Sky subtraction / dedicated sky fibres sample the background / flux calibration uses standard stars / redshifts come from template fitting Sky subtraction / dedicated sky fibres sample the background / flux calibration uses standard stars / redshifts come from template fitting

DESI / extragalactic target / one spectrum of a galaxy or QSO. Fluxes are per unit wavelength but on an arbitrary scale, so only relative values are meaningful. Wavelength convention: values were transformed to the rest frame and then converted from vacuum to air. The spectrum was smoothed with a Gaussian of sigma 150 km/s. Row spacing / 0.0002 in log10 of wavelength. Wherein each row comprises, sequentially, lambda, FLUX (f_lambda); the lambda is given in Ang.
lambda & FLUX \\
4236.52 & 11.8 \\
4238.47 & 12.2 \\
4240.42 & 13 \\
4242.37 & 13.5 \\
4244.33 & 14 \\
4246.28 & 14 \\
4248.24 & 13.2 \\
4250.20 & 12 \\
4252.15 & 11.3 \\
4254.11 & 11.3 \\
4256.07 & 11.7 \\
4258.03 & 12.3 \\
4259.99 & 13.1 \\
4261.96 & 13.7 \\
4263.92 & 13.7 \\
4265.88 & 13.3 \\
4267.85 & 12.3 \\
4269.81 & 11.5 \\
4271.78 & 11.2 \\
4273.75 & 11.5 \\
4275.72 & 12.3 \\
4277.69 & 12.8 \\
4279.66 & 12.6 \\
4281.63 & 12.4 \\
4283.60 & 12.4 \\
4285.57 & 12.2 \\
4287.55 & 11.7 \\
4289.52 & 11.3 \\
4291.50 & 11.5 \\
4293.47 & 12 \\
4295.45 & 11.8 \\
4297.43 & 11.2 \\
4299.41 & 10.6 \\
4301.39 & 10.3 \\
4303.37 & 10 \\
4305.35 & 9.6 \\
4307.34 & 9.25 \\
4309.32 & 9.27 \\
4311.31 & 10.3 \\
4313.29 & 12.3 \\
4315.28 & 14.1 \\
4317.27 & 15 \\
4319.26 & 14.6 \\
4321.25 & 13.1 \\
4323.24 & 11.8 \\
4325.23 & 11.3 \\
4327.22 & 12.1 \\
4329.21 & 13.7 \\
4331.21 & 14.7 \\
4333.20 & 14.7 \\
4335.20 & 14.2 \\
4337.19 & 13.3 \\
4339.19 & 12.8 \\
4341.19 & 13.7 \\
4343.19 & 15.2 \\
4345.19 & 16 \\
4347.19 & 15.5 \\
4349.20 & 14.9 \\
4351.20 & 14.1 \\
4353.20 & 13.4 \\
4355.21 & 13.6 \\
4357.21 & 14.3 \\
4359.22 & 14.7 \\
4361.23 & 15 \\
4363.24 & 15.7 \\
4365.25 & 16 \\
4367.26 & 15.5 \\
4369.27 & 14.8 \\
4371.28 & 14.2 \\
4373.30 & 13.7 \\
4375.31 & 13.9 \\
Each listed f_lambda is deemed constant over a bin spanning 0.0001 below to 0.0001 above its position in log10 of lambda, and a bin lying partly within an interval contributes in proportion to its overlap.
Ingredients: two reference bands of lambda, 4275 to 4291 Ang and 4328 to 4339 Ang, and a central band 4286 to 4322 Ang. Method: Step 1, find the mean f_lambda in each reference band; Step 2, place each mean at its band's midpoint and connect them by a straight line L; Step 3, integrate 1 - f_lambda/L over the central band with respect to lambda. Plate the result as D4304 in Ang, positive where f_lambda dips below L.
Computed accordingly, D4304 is 3.9 Ang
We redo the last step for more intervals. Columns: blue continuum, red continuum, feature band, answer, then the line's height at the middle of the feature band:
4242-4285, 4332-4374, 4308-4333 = 2.0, 13.8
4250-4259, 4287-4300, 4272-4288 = -0.9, 11.5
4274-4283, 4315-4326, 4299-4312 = 3.1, 13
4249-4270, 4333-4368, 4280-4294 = 1.2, 13.1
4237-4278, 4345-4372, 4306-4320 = 1.8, 13.8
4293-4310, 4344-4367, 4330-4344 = -0.8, 13.3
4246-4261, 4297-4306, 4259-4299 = -3.4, 11.2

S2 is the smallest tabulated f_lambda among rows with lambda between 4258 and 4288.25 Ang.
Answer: 11.2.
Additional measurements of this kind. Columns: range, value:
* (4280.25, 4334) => 9.25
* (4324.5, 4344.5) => 11.3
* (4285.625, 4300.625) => 10.6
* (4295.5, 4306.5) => 9.6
